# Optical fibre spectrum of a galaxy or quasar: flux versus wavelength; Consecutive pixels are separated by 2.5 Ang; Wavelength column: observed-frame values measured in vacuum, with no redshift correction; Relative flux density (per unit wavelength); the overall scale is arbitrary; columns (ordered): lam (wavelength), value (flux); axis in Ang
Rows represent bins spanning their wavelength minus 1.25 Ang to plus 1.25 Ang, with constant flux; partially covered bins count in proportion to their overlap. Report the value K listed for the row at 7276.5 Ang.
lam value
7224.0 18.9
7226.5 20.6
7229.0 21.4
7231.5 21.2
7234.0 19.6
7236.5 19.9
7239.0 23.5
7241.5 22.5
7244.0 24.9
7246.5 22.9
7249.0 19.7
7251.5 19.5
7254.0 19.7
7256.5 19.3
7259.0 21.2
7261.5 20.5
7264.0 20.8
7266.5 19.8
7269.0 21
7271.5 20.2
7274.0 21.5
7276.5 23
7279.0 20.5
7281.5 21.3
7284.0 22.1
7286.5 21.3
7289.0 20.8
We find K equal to 23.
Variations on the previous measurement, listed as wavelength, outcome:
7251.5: 19.5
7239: 23.5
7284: 22.1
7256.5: 19.3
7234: 19.6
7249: 19.7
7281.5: 21.3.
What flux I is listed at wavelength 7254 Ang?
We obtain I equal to 19.7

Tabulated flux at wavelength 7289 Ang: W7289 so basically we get 20.8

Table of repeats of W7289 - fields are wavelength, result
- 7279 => 20.5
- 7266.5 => 19.8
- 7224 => 18.9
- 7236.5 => 19.9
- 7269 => 21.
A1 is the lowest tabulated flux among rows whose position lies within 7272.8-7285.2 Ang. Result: 20.5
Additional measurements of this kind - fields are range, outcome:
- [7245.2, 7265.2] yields 19.3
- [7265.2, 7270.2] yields 19.8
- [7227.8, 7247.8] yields 19.6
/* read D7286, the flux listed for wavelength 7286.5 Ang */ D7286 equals 21.3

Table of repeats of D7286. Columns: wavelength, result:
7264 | 20.8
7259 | 21.2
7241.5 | 22.5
